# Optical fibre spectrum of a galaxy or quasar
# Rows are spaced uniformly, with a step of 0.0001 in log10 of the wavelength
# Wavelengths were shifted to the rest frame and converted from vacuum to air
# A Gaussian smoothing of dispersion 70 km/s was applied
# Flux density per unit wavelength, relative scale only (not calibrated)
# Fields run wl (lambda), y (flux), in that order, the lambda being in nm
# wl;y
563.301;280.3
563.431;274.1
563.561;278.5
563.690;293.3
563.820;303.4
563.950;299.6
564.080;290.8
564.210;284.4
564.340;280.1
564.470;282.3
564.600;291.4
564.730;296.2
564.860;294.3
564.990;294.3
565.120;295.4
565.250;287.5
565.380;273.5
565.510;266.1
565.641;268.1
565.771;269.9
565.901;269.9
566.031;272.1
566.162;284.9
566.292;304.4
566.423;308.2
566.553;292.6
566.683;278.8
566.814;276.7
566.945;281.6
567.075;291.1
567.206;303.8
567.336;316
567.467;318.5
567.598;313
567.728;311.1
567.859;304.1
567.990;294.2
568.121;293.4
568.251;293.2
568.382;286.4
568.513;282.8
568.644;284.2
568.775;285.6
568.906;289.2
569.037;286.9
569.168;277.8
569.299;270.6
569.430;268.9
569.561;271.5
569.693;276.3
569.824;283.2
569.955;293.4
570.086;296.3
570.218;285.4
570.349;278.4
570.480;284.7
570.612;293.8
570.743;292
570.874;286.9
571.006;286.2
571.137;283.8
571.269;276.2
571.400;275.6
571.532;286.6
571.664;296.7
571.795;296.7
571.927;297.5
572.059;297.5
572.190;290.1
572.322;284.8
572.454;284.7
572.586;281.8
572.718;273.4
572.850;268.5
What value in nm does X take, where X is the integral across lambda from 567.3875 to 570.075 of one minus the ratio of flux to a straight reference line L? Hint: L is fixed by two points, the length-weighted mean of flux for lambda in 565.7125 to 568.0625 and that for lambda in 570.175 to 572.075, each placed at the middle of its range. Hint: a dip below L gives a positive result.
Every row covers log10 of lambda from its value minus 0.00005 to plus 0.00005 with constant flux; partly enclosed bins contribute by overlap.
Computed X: 0.02 nm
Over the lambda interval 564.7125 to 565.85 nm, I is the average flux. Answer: 282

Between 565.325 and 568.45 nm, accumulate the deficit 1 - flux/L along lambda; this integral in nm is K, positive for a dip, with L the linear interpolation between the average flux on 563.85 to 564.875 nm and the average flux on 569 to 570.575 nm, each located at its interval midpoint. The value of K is -0.05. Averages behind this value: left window 290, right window 281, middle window 291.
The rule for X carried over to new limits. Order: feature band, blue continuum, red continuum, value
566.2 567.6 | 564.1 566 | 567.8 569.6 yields -0.068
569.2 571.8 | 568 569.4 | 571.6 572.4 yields 0.055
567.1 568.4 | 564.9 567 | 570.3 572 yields -0.088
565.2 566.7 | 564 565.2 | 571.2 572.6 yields 0.043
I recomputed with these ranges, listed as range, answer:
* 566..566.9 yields 288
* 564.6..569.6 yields 289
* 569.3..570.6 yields 282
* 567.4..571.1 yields 289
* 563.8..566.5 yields 286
